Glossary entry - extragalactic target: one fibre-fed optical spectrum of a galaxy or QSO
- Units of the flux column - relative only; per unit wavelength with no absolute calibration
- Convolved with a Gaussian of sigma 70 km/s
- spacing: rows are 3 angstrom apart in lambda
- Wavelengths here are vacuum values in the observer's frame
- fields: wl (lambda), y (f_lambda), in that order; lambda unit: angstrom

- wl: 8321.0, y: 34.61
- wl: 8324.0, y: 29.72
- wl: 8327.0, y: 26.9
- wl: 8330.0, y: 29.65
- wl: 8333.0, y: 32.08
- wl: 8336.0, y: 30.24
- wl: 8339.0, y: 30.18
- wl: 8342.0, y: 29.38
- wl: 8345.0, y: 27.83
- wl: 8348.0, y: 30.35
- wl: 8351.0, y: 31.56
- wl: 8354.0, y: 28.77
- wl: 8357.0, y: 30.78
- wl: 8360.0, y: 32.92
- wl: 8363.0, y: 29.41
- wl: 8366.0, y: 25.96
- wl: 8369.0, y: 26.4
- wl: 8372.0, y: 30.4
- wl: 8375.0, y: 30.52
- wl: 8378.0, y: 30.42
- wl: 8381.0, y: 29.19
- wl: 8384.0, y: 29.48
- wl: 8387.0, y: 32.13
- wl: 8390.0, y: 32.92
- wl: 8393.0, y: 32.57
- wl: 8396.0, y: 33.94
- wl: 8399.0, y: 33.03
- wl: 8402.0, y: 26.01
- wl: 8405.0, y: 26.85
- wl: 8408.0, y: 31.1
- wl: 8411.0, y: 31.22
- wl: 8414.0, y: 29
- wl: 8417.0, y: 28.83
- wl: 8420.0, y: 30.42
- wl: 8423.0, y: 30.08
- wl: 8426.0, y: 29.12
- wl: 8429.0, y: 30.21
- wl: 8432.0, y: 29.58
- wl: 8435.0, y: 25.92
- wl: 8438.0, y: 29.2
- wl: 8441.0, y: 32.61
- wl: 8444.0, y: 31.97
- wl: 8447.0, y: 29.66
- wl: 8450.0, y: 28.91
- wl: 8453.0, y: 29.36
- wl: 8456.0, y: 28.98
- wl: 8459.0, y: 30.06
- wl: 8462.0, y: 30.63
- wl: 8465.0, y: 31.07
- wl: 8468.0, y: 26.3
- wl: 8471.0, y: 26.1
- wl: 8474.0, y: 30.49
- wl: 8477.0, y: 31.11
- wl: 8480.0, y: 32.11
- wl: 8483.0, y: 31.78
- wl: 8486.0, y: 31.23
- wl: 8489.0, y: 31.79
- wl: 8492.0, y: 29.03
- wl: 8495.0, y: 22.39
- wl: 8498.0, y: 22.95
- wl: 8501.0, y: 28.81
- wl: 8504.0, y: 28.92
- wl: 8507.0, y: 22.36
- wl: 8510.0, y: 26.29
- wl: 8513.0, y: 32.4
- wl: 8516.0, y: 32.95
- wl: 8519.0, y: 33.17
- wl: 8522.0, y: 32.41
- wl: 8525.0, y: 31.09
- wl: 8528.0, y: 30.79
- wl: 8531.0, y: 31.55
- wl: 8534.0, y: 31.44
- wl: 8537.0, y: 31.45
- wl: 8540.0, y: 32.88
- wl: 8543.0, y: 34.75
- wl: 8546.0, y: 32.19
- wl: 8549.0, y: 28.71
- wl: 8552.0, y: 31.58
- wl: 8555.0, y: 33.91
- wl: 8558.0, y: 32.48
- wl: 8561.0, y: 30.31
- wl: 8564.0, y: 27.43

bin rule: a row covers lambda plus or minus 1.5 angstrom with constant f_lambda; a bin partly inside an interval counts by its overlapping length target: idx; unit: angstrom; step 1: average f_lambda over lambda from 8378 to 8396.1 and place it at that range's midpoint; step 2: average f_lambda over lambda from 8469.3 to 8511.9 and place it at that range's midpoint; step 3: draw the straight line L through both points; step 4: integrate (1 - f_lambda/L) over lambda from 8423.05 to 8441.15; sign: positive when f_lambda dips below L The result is 0.48 angstrom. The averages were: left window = 31.4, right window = 28.3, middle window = 29.3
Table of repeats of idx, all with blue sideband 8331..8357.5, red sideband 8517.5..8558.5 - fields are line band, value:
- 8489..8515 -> 3.78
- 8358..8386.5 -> 0.79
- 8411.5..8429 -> 0.68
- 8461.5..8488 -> 1.09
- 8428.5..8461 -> 1.48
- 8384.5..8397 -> -0.83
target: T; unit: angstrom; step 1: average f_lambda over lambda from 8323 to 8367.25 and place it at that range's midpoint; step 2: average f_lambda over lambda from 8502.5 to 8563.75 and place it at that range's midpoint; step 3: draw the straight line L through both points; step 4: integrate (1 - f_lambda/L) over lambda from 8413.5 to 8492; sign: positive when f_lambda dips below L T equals 1.6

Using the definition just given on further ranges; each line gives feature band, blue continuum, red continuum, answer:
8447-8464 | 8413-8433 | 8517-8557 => 0.4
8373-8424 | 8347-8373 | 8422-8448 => -1.3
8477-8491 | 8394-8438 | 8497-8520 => -1.3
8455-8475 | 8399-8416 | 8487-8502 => -0.9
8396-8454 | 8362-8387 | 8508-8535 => 0.2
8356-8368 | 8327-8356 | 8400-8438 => 0.0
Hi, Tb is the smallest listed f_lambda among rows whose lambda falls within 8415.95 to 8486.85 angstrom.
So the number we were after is 25.92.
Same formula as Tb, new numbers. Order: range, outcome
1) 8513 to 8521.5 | 32.4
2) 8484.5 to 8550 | 22.36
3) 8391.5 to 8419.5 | 26.01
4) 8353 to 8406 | 25.96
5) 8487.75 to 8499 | 22.39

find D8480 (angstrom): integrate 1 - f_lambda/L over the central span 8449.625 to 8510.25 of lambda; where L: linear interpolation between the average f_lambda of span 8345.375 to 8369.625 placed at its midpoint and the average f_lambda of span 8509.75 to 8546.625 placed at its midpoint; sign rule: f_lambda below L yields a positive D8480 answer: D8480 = 5.1 angstrom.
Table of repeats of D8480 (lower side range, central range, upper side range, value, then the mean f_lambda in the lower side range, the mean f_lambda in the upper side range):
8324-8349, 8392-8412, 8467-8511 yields -1.1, 29.6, 28.2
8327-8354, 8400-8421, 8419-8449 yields 0.5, 29.9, 29.9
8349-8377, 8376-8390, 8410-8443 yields -0.4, 29.7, 29.7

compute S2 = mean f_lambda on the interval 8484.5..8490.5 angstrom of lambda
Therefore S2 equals 31.5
